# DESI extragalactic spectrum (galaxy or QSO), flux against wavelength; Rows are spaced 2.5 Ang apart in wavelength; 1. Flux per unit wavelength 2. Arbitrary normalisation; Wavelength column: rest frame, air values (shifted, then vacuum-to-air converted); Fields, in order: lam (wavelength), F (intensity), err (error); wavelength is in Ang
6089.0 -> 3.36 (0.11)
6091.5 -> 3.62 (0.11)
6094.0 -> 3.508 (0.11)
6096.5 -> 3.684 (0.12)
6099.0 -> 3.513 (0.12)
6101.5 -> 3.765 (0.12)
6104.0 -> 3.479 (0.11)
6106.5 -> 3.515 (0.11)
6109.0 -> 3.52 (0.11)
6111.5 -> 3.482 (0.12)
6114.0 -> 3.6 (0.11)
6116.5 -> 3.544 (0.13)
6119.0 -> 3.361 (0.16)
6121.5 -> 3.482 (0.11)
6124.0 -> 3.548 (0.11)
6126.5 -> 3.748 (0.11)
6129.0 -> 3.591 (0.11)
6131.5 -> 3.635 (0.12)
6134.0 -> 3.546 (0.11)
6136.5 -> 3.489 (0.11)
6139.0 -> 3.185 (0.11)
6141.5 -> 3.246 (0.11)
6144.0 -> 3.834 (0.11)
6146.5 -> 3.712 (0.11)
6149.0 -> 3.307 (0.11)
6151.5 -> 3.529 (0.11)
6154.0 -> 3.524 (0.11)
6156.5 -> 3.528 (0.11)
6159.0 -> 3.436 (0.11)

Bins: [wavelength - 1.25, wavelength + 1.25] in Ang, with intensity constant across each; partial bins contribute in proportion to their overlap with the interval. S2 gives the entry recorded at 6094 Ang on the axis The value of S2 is 3.508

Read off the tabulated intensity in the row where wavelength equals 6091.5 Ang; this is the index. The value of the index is 3.62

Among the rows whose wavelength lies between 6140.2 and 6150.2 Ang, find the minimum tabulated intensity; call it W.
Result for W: 3.246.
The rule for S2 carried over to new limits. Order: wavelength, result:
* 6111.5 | 3.482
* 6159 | 3.436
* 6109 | 3.52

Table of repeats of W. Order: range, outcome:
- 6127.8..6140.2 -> 3.185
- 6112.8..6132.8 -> 3.361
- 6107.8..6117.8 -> 3.482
